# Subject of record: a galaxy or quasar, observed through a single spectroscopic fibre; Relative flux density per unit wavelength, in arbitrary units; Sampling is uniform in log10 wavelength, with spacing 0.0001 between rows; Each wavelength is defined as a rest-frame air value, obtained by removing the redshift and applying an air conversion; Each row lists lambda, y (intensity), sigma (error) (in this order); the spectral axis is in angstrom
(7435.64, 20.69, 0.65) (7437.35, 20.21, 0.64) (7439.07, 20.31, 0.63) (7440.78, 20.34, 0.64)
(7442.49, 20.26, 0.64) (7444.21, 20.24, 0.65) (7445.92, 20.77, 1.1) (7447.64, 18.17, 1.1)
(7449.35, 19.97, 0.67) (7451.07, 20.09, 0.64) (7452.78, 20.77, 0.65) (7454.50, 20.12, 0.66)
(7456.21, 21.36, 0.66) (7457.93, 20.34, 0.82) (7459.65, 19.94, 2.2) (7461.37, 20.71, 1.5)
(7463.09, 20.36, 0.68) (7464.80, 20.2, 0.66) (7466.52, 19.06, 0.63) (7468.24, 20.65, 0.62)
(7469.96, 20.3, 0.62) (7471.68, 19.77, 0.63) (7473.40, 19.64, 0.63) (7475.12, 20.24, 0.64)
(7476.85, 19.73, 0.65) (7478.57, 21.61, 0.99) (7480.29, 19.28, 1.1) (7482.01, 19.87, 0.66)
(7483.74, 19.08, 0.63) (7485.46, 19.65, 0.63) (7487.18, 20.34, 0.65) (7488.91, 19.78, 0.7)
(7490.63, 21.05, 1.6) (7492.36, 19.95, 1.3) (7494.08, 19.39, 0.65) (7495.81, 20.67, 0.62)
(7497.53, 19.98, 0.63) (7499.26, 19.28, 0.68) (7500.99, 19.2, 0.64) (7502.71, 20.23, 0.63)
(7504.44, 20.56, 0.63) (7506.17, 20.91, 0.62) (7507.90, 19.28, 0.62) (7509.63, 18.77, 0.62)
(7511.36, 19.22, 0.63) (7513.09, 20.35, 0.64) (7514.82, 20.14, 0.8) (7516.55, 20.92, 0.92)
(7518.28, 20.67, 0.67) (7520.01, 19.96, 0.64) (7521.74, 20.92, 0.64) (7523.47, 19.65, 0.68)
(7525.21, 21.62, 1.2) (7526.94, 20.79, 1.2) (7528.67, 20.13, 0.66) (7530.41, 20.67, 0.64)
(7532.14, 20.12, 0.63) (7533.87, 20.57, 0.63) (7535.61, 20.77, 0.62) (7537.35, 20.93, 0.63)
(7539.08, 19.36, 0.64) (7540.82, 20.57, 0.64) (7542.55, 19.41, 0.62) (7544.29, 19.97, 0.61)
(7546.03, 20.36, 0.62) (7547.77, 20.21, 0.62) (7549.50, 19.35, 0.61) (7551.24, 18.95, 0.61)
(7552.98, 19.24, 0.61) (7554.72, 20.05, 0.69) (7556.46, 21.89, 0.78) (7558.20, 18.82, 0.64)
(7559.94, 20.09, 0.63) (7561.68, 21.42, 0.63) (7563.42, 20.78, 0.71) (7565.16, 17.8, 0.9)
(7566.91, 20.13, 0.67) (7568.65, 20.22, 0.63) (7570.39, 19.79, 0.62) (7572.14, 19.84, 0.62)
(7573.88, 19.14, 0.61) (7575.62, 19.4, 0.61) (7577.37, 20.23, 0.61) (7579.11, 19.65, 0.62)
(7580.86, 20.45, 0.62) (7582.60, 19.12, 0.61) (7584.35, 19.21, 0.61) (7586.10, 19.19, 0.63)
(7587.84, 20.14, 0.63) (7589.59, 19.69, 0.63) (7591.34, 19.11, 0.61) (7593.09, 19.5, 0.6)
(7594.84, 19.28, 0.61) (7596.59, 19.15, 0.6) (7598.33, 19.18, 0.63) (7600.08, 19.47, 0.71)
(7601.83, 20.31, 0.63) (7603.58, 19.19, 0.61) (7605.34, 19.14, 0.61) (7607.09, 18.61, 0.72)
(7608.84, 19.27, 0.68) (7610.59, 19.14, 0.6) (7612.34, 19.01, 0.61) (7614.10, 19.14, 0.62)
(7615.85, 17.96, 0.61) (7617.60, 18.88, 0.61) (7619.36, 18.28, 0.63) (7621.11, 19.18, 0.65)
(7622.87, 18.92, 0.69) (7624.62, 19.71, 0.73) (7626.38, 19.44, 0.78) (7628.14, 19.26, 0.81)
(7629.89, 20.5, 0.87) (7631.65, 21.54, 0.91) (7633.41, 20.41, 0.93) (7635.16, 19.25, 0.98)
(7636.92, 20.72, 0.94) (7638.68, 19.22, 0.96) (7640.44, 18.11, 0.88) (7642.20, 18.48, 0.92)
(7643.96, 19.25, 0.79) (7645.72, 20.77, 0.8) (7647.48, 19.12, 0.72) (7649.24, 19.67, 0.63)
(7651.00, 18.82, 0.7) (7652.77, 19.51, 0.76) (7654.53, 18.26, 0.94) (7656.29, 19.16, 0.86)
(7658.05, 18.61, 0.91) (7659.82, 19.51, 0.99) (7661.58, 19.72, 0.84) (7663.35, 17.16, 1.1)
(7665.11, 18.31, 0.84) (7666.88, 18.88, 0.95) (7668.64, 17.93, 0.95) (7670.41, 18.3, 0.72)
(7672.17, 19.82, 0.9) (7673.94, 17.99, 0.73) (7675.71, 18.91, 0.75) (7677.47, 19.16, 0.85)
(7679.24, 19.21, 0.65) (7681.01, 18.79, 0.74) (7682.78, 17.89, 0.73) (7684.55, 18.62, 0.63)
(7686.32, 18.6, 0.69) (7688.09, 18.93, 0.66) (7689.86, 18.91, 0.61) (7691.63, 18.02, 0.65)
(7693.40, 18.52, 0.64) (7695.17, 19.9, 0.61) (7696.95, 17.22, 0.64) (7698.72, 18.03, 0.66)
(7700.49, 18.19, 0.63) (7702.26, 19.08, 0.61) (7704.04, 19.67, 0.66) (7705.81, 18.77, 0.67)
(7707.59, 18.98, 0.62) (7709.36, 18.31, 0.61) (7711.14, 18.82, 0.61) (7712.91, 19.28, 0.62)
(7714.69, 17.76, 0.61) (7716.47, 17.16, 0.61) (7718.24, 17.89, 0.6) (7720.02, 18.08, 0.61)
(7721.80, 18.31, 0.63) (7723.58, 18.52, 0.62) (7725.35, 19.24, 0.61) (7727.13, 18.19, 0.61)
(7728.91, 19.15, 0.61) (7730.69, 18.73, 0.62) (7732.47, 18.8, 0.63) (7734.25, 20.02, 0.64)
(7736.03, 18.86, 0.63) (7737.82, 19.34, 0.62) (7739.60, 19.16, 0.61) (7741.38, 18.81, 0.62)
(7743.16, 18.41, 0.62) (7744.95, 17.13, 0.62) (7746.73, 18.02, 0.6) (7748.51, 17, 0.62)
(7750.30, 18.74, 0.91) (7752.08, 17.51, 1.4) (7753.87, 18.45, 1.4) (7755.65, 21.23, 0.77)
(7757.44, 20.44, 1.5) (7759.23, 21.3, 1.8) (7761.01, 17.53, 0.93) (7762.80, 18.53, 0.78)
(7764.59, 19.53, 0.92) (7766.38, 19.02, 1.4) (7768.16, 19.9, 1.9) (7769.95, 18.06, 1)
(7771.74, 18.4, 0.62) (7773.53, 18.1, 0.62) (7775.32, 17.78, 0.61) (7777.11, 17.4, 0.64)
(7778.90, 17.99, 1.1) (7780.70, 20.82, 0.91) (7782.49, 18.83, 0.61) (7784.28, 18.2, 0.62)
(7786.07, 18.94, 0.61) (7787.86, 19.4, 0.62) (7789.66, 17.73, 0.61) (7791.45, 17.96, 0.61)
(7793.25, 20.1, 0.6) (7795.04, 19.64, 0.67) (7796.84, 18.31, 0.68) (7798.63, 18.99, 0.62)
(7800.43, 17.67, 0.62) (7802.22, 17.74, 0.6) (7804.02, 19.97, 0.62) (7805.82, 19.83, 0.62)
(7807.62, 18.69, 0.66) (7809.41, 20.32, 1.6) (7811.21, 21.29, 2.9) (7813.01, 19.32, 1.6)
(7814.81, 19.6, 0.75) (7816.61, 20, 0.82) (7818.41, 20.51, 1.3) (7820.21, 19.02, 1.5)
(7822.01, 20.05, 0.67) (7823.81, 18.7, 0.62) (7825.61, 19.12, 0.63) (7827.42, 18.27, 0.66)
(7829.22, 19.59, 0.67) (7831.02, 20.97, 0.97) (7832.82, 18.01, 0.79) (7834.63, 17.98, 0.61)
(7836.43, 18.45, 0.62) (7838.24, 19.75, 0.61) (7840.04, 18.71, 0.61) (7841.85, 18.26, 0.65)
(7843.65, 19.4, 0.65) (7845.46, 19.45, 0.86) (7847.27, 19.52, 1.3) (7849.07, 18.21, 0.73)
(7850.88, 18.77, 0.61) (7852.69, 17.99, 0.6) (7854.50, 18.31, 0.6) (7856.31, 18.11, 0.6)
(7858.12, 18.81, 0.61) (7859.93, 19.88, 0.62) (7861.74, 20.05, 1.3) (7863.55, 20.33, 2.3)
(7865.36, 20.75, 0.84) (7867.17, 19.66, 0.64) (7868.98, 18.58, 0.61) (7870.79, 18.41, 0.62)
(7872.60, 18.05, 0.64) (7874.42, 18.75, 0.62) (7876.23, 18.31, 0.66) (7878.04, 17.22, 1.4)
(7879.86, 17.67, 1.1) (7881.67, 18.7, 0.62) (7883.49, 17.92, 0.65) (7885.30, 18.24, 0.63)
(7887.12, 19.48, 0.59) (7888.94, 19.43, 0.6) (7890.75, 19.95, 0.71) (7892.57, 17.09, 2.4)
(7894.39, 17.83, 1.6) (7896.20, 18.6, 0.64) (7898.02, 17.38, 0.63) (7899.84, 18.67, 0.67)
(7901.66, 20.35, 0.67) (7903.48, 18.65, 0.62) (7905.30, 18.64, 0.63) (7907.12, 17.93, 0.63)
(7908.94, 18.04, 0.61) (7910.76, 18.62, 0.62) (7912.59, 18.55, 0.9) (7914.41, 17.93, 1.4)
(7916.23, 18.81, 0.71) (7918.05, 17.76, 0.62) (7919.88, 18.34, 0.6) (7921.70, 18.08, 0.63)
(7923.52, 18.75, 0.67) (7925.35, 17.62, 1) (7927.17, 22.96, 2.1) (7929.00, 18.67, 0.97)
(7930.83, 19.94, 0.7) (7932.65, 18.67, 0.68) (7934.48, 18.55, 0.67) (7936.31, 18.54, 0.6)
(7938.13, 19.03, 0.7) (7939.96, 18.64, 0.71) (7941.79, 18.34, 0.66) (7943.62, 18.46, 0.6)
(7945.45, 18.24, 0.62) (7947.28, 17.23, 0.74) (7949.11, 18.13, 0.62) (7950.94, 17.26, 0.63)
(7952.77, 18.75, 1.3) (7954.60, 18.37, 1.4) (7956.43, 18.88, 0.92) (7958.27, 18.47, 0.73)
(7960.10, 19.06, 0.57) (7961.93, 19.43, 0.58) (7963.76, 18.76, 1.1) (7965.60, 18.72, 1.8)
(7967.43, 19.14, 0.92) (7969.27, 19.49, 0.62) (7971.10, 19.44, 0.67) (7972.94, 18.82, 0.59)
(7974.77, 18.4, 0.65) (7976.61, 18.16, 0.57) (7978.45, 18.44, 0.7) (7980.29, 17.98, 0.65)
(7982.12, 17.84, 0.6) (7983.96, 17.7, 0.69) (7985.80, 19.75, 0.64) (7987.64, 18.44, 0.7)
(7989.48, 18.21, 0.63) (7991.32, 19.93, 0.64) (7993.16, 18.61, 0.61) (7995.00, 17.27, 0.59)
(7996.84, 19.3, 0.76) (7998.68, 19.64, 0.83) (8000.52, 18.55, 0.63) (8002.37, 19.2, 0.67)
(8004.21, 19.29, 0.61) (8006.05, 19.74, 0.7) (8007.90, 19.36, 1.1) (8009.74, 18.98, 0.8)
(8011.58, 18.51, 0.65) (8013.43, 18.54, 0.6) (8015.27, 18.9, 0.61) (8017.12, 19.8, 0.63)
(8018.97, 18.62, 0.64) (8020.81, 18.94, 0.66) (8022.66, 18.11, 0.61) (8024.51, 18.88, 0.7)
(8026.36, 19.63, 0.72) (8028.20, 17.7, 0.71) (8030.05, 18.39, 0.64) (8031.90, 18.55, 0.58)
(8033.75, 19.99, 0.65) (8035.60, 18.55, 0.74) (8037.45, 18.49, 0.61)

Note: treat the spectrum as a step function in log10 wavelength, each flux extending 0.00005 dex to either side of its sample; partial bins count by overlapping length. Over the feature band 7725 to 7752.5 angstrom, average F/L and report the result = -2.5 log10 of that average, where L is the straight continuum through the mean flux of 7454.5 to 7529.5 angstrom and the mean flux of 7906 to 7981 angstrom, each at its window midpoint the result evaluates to 0.04 mag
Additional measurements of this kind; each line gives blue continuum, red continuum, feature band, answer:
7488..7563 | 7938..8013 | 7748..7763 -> 0.020 mag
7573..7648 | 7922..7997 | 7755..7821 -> -0.005 mag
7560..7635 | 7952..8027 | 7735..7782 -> 0.028 mag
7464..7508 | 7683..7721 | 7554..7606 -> -0.020 mag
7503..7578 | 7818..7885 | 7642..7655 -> 0.021 mag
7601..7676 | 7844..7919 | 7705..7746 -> 0.022 mag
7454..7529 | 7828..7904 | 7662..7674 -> 0.063 mag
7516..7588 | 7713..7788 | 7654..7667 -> 0.035 mag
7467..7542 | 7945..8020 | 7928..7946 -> 0.007 mag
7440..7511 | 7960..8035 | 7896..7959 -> 0.025 mag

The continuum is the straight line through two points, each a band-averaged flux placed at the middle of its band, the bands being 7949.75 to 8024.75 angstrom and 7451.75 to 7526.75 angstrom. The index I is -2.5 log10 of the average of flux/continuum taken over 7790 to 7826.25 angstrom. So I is 0.00 mag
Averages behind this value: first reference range 20.1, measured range 19.3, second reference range 18.8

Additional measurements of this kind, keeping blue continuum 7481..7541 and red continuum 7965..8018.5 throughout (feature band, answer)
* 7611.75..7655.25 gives 0.03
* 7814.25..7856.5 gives 0.01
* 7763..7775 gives 0.04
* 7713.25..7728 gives 0.08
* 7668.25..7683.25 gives 0.06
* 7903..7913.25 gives 0.04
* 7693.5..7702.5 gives 0.07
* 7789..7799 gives 0.03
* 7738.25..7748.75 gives 0.07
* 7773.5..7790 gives 0.05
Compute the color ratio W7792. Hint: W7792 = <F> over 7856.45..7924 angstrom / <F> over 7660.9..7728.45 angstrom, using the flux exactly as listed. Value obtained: 1.01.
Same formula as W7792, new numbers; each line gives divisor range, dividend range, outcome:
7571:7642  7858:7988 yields 0.96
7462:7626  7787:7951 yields 0.95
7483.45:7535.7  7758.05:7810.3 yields 0.94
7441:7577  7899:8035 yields 0.93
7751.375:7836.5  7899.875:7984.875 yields 0.98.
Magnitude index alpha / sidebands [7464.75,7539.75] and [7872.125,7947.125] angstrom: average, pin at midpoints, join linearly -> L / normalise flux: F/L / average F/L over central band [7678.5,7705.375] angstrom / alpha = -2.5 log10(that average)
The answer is 0.04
